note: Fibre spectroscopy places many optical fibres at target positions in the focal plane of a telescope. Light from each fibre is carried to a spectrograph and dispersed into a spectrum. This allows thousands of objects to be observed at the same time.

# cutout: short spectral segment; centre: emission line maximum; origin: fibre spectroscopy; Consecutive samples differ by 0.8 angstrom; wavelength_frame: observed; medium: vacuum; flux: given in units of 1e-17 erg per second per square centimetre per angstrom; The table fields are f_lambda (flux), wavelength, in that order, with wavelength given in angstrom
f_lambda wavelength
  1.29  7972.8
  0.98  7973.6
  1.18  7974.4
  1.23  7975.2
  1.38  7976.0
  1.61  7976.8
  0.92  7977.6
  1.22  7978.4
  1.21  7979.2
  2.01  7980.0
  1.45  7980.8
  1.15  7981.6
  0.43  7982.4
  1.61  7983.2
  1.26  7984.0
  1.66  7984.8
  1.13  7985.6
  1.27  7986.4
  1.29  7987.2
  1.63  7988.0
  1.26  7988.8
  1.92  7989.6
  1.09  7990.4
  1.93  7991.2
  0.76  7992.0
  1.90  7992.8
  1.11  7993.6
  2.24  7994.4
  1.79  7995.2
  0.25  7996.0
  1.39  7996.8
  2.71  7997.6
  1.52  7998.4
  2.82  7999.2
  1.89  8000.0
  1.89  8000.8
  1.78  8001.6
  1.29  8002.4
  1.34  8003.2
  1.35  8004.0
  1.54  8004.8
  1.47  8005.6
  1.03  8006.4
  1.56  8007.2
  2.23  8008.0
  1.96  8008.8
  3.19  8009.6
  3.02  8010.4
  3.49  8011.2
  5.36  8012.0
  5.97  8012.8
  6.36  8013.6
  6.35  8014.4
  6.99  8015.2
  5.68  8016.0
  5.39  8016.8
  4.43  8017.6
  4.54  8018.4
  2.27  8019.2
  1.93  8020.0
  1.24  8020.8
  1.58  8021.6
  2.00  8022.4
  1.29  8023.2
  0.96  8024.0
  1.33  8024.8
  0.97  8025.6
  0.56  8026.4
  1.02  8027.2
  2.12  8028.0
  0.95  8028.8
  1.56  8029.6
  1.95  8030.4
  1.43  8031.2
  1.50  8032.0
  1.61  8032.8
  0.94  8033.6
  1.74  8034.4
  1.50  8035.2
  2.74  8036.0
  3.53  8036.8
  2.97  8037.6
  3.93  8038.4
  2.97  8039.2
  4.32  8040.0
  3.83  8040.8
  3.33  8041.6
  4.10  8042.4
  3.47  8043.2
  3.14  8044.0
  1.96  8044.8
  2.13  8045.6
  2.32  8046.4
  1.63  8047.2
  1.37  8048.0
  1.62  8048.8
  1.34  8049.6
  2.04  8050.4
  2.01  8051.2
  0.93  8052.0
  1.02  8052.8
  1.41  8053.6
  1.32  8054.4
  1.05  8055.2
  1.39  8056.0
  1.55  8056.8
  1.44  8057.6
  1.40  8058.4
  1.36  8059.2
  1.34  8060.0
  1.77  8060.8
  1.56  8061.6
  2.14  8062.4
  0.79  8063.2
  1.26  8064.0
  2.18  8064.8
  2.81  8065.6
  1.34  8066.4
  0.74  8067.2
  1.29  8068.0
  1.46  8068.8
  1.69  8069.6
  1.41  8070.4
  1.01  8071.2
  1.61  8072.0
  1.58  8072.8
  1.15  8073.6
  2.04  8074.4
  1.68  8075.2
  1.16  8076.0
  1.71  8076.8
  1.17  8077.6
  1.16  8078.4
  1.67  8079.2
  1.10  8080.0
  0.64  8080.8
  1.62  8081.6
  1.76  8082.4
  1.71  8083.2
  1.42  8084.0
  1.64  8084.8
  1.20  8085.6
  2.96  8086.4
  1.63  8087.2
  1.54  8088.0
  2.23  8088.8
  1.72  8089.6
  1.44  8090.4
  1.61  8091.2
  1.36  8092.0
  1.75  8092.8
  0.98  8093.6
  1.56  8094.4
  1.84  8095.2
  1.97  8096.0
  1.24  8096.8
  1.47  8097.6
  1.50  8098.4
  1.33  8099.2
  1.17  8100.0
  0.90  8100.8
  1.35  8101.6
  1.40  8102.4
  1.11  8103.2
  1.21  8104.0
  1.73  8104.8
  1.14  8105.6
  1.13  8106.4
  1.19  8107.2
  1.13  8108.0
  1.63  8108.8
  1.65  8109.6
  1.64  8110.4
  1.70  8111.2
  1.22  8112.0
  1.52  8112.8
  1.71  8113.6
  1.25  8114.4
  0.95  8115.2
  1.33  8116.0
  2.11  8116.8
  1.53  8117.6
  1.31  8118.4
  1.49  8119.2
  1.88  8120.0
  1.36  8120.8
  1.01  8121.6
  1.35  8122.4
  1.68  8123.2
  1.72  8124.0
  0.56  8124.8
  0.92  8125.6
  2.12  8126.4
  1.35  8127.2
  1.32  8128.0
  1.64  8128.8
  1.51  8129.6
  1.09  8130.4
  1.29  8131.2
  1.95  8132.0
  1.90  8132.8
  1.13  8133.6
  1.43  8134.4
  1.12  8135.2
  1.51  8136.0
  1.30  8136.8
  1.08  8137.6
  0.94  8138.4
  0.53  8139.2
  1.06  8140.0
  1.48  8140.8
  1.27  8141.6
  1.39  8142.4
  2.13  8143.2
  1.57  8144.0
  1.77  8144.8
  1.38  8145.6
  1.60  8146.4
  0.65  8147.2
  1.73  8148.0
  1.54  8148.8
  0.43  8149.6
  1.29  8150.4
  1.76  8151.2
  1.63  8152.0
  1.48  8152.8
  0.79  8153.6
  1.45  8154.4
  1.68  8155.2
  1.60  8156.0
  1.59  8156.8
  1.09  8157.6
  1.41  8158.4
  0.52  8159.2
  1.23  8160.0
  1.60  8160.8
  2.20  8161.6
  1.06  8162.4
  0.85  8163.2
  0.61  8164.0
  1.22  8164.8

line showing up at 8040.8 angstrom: [N II]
